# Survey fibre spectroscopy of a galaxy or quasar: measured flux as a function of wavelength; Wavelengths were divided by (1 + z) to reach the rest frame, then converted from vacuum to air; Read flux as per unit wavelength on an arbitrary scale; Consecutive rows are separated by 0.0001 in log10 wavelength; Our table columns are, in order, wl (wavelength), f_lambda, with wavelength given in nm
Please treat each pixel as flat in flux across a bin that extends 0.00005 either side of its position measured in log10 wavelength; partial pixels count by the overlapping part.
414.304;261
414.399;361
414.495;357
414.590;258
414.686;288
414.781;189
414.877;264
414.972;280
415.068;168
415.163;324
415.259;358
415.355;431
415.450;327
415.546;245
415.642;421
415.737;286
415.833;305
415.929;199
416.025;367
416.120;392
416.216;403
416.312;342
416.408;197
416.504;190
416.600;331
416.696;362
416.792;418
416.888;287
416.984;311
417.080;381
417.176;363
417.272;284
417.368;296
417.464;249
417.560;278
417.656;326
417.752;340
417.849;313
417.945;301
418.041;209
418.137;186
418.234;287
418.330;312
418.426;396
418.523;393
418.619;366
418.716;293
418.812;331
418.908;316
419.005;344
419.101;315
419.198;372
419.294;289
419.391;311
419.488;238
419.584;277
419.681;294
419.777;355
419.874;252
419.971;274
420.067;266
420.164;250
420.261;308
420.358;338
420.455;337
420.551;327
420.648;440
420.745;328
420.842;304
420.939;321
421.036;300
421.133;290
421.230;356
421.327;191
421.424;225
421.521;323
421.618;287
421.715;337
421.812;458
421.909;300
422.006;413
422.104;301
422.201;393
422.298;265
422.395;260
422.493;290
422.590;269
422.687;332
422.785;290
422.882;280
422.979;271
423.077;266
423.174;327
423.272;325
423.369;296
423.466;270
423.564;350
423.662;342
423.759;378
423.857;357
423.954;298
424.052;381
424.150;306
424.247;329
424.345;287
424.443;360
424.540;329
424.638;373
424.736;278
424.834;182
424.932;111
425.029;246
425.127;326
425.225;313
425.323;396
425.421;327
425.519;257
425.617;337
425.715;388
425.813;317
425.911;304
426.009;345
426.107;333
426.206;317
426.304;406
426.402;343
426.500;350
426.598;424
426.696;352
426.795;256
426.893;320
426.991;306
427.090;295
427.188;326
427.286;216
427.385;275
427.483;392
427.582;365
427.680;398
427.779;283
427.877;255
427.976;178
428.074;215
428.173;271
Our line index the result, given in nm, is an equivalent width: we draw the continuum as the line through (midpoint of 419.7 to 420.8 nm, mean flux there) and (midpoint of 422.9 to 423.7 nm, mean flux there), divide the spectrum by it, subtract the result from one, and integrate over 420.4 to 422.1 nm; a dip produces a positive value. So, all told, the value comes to -0.07 nm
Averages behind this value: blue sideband 315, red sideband 304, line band 325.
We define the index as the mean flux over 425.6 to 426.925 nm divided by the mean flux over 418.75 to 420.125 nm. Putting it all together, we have 1.13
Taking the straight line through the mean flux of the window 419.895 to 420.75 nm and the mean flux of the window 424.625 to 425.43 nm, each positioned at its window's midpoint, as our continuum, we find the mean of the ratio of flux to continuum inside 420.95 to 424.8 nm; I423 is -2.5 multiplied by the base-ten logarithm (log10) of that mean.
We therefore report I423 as -0.071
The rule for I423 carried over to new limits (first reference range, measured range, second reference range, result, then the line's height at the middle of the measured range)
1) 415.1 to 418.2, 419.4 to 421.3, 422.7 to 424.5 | 0.03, 315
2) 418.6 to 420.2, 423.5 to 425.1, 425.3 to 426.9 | 0.08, 329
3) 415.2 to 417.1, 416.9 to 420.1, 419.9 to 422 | 0.05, 320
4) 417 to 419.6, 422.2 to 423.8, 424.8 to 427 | 0.04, 314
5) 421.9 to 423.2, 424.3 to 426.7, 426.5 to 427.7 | 0.00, 318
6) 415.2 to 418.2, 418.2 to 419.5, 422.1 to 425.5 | -0.06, 310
